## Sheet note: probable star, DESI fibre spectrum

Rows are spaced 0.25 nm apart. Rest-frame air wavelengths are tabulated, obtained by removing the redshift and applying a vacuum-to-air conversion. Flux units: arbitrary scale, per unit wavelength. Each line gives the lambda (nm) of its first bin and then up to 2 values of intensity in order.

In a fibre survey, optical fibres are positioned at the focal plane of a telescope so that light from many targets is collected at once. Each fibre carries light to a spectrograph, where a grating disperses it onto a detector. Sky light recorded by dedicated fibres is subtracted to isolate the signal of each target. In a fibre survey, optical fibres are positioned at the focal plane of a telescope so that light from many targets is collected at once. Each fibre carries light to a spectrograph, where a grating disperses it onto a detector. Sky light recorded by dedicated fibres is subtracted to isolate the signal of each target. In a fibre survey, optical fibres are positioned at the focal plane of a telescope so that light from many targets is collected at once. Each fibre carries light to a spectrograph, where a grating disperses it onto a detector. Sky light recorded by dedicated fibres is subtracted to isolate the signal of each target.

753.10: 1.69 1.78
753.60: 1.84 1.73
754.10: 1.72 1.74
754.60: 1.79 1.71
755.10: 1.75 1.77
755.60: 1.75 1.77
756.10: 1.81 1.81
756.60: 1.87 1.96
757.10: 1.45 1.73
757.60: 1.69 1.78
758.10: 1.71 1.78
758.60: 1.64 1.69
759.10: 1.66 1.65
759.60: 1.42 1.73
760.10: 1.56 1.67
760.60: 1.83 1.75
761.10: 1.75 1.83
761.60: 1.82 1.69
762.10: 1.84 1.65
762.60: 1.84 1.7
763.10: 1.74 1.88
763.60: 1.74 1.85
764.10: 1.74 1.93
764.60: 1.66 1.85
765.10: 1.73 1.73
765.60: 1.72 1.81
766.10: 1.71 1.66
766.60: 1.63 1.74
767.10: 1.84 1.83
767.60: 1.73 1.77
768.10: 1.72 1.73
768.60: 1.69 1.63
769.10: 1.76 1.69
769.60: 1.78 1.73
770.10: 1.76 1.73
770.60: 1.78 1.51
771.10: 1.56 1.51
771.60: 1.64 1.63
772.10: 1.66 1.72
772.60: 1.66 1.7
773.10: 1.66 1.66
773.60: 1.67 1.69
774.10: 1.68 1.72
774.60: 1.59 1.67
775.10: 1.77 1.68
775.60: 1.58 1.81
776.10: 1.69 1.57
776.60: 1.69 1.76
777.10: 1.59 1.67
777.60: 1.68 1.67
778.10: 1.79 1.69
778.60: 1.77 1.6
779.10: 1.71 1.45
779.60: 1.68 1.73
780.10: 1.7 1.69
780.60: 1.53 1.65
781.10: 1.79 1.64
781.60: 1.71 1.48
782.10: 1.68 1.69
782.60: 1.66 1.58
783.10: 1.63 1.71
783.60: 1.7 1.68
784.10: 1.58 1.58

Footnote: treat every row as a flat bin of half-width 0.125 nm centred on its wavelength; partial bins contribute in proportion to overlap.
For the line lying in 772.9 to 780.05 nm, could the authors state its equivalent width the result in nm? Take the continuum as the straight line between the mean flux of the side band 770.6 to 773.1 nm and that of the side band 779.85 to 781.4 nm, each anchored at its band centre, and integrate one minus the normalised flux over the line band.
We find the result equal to -0.10 nm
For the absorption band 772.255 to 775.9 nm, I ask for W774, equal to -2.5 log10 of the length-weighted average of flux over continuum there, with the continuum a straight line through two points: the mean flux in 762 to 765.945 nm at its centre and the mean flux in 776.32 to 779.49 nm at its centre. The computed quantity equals 0.01 mag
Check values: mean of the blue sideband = 1.77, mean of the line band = 1.68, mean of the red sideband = 1.67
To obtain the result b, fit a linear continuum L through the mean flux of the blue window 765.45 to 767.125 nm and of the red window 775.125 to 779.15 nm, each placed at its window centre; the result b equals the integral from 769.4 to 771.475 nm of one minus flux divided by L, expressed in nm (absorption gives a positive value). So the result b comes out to 0.05 nm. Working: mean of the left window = 1.72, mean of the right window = 1.69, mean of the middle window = 1.67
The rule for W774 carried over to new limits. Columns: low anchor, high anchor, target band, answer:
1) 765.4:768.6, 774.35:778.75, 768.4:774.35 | 0.03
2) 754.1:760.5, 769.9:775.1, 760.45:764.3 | -0.05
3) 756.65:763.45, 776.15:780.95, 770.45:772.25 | 0.05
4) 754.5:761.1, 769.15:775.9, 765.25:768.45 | -0.03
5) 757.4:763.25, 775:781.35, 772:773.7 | 0.01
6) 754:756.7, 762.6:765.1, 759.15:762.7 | 0.04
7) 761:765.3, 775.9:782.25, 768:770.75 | 0.01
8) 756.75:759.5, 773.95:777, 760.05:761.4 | -0.02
